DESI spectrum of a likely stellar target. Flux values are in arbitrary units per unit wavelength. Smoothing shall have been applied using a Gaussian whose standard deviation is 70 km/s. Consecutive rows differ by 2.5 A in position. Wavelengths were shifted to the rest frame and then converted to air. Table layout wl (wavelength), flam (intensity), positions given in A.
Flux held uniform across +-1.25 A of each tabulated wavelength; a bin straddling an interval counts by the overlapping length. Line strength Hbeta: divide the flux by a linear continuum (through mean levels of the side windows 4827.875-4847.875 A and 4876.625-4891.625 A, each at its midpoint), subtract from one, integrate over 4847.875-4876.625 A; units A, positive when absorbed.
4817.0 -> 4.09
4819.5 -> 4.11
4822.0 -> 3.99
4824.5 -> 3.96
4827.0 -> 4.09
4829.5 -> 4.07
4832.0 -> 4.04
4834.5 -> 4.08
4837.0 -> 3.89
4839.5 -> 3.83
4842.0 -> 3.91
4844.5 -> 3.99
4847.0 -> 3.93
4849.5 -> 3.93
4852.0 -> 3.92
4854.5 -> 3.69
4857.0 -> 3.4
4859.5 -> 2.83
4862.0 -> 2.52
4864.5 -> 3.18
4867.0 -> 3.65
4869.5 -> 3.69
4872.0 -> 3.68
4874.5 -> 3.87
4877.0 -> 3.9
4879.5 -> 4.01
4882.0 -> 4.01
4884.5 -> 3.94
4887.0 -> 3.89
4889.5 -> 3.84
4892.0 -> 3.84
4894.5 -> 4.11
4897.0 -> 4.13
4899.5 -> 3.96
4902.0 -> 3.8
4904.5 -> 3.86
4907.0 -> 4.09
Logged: 3.2 A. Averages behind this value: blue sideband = 3.97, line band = 3.51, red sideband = 3.93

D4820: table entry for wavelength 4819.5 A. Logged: 4.11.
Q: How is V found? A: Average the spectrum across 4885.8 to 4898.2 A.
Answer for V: 3.96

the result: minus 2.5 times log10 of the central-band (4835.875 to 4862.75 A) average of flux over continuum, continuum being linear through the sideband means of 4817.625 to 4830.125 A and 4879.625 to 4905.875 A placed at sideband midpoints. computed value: 0.10 mag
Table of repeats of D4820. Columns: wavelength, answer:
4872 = 3.68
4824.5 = 3.96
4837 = 3.89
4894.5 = 4.11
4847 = 3.93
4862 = 2.52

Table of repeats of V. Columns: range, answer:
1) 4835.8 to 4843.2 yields 3.88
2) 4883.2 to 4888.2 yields 3.92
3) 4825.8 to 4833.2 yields 4.07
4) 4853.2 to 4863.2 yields 3.12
